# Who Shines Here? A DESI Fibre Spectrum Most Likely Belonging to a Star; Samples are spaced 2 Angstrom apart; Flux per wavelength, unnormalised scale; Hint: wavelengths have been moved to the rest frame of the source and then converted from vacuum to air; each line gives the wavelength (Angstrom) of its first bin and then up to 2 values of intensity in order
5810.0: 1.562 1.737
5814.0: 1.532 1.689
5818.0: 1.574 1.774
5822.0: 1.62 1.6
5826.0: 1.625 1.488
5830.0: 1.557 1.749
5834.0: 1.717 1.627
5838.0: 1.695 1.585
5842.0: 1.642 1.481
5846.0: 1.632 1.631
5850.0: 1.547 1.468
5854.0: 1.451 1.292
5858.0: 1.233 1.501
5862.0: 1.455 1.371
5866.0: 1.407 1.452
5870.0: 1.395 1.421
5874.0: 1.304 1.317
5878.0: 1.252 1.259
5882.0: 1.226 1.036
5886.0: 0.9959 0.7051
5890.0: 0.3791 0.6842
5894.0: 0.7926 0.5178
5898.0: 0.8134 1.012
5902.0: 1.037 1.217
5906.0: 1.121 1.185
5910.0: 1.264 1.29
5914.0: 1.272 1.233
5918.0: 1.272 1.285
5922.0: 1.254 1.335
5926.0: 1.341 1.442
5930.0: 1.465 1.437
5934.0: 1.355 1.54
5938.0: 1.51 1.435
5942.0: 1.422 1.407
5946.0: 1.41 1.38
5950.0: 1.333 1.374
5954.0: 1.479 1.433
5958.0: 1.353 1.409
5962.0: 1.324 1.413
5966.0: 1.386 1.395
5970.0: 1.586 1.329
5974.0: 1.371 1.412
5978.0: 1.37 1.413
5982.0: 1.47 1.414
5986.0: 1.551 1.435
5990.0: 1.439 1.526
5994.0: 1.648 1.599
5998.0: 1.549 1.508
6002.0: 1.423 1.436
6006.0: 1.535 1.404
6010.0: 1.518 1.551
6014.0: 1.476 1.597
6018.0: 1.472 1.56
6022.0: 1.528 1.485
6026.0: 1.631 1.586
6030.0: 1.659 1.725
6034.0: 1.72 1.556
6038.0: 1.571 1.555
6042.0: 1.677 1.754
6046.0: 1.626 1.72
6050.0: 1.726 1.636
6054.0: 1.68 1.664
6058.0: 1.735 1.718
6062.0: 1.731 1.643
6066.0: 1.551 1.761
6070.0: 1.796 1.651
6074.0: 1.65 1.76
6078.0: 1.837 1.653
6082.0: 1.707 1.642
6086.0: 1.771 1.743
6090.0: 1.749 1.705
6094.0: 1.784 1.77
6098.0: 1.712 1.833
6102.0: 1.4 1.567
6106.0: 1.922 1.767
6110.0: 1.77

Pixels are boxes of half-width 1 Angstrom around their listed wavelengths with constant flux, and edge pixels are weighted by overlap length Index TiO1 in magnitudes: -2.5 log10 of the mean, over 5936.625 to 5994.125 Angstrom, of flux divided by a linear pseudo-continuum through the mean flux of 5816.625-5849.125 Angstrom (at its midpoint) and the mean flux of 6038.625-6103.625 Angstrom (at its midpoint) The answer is 0.17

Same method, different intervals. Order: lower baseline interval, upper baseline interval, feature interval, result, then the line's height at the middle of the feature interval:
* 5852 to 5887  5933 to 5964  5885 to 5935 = 0.23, 1.37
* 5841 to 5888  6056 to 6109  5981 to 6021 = 0.05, 1.58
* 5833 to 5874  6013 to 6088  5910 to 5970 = 0.14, 1.57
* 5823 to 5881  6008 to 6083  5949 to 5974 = 0.13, 1.58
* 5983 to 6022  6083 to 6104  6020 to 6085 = -0.03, 1.62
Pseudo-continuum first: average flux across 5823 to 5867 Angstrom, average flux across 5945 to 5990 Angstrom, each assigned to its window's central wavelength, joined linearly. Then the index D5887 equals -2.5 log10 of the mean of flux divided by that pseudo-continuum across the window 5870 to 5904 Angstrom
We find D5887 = 0.43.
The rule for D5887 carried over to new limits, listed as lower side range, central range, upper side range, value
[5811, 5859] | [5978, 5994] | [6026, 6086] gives 0.12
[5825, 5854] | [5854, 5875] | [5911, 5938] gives 0.10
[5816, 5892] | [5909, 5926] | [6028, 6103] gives 0.17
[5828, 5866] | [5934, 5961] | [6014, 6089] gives 0.13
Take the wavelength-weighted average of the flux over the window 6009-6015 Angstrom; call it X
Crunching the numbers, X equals 1.51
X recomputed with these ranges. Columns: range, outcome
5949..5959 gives 1.39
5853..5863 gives 1.39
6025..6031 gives 1.63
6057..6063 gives 1.73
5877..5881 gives 1.26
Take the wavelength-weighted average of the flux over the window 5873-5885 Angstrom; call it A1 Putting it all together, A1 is 1.23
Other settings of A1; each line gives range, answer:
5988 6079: 1.61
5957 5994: 1.43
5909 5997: 1.4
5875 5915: 1.02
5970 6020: 1.48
